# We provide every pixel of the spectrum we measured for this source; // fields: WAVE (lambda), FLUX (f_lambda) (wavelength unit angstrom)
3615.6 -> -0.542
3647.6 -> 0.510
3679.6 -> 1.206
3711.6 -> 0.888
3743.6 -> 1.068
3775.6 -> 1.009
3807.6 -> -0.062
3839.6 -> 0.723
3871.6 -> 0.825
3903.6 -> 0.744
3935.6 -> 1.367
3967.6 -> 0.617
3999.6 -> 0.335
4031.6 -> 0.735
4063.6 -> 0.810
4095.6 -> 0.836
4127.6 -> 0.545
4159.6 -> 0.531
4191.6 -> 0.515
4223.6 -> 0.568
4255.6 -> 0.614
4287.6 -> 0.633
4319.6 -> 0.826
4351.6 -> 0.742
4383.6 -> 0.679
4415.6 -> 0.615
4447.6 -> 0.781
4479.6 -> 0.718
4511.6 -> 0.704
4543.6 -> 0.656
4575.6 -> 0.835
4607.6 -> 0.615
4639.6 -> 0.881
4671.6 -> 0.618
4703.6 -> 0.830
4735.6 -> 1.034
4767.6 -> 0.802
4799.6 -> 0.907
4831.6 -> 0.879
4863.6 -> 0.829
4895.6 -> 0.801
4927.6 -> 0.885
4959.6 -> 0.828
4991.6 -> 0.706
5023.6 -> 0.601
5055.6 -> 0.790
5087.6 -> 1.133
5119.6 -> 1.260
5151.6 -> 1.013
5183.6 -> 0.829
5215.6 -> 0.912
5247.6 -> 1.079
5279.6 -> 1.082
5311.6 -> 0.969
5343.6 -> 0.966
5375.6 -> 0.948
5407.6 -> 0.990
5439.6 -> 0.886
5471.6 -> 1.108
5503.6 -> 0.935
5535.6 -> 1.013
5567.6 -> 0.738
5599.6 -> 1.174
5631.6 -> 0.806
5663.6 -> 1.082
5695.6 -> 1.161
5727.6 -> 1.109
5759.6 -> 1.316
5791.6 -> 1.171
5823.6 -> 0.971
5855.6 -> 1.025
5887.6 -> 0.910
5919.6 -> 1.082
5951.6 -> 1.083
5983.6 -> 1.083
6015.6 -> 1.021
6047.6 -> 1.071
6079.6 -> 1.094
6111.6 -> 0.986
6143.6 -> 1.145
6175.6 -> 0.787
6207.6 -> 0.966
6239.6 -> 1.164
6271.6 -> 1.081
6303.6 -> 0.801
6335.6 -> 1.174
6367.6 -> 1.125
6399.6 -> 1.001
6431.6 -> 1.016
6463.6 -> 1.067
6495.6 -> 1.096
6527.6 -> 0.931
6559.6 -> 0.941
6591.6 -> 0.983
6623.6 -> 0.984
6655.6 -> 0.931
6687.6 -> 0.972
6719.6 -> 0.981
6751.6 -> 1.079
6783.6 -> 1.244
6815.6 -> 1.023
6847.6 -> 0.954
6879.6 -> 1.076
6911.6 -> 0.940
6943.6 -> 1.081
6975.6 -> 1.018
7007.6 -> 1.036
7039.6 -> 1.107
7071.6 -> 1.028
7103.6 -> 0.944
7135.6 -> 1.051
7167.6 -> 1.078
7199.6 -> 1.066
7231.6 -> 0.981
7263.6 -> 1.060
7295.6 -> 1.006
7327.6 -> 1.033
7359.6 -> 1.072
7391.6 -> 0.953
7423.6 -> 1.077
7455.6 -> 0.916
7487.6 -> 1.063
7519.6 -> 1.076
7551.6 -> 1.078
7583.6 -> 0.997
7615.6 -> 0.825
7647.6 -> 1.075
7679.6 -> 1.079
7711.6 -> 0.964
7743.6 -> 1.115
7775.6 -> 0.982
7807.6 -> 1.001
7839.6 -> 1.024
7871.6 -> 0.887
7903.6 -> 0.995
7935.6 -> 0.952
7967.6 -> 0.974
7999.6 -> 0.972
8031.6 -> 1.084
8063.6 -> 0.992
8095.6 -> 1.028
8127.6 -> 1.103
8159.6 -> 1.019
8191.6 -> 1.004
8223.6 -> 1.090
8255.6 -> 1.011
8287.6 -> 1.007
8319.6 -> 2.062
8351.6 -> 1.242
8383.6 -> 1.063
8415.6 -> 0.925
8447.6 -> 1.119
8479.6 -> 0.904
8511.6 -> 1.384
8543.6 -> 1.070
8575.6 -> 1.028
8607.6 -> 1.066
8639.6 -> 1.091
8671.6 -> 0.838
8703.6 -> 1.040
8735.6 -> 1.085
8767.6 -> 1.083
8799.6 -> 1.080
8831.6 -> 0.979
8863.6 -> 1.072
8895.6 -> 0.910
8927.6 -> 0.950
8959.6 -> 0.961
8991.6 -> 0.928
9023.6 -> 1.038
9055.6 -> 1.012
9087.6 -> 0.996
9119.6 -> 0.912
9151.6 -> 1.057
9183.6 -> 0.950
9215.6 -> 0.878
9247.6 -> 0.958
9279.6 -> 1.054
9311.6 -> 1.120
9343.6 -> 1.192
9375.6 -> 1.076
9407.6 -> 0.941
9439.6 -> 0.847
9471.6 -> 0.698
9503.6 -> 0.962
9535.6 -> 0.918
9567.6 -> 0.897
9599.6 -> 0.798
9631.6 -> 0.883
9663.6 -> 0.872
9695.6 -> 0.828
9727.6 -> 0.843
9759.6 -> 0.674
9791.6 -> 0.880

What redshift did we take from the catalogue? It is 0.27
